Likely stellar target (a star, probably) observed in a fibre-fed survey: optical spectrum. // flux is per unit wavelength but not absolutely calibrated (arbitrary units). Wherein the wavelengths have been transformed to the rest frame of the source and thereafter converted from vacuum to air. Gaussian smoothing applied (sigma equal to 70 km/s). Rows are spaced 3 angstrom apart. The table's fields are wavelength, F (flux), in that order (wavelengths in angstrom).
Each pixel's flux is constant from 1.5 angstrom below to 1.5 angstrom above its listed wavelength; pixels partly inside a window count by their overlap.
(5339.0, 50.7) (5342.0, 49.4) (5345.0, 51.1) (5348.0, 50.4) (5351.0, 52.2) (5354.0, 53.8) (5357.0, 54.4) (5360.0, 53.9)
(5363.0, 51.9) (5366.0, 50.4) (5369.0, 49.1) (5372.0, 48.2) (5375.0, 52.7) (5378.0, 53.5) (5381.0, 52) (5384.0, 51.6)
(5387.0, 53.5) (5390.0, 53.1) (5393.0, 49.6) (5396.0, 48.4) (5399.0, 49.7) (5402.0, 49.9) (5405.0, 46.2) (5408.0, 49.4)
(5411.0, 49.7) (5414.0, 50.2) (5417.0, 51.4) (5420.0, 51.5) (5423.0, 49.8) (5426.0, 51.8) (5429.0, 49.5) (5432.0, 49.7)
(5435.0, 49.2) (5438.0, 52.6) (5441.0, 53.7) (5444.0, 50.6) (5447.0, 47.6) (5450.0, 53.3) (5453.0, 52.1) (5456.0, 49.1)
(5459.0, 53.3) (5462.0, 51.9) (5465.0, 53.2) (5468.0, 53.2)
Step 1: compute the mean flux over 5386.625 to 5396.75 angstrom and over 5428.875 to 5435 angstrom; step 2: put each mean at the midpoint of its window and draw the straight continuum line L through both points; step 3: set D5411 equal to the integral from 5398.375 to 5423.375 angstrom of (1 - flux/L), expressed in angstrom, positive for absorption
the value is 0.3 angstrom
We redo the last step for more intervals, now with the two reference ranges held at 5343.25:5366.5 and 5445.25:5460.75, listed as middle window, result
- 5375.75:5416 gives 1.0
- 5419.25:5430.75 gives 0.2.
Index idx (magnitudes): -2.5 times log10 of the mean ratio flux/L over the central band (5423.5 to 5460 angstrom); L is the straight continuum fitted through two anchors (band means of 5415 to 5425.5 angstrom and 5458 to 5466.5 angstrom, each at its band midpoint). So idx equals 0.02 mag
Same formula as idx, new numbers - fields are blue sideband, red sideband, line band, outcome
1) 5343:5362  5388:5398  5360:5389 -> -0.004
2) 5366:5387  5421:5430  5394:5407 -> 0.050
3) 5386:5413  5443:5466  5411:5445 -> -0.004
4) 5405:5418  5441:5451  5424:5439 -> -0.003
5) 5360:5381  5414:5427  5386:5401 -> 0.008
